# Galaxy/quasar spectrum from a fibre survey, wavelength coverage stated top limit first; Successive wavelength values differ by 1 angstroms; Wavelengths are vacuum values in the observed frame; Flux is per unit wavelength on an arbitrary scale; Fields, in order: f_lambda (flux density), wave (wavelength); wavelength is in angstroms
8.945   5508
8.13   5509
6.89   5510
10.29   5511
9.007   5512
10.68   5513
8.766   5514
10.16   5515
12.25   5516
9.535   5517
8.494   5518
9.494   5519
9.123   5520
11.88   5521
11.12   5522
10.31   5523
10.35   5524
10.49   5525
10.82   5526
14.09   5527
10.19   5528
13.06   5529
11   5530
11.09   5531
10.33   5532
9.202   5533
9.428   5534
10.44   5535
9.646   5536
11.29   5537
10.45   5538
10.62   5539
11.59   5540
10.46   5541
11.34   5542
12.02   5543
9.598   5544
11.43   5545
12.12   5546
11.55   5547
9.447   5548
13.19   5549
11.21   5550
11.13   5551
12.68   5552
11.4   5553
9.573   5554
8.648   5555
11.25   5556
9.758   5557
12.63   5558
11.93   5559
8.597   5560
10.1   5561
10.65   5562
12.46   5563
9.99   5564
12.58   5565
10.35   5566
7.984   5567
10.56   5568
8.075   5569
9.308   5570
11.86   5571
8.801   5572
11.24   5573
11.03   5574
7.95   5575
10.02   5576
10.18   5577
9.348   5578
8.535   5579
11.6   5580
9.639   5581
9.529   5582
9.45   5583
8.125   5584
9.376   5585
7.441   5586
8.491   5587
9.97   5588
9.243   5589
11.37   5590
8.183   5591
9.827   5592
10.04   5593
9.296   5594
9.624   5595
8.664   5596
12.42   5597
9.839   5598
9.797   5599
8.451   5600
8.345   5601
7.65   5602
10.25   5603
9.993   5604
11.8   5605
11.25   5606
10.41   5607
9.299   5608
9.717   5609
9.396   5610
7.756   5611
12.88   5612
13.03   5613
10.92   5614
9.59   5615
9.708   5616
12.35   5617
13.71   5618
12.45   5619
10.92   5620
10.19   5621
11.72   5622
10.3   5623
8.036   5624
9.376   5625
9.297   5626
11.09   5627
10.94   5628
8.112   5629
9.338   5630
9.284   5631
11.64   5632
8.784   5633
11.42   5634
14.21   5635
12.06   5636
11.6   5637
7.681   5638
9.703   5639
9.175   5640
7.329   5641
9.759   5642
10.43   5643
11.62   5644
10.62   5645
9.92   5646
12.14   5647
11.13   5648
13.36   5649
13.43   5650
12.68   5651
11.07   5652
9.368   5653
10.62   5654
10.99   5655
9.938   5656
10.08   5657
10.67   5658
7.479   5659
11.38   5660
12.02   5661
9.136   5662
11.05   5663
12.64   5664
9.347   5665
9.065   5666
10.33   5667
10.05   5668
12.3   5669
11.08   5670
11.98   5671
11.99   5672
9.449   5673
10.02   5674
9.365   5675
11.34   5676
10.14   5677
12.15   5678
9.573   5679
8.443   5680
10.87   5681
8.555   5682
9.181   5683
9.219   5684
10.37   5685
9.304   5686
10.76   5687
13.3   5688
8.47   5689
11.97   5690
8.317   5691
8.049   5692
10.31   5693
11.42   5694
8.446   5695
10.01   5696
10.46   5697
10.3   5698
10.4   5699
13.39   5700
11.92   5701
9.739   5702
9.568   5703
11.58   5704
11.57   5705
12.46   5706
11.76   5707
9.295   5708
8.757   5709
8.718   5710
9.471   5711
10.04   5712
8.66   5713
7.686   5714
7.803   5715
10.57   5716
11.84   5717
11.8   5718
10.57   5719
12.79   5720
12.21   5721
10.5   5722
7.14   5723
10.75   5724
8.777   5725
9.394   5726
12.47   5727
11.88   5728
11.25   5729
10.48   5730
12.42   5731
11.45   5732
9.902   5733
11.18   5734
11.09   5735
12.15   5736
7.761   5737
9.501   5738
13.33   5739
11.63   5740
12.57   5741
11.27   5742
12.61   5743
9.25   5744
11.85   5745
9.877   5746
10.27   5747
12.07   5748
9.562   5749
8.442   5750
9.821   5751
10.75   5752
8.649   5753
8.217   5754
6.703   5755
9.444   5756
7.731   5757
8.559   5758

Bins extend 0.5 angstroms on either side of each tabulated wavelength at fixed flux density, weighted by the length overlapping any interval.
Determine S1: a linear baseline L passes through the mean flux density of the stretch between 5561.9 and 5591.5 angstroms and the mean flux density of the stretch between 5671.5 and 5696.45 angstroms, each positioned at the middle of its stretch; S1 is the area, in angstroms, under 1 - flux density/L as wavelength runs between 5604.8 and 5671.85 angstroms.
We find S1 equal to -4.8 angstroms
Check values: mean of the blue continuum 9.77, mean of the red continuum 10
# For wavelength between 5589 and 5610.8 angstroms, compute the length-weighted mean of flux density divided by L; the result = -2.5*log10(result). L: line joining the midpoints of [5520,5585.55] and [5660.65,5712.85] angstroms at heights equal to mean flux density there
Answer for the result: 0.08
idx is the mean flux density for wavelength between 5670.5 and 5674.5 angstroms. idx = 10.9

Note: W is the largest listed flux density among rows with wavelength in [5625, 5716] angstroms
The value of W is 14.21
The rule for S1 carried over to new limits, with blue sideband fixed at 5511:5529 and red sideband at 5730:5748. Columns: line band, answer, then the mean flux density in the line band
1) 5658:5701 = 2.24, 10.3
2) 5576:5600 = 2.49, 9.55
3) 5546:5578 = 0.17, 10.5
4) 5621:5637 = 0.54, 10.4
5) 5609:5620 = -0.38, 11.1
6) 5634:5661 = 0.19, 10.7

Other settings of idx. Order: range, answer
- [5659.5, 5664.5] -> 11.2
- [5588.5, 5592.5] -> 9.66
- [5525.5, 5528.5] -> 11.7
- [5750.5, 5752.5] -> 10.3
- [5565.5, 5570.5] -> 9.26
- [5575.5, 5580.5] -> 9.94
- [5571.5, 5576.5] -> 9.81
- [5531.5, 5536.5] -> 9.81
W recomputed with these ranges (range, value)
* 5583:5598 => 12.42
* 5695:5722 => 13.39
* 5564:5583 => 12.58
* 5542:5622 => 13.71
